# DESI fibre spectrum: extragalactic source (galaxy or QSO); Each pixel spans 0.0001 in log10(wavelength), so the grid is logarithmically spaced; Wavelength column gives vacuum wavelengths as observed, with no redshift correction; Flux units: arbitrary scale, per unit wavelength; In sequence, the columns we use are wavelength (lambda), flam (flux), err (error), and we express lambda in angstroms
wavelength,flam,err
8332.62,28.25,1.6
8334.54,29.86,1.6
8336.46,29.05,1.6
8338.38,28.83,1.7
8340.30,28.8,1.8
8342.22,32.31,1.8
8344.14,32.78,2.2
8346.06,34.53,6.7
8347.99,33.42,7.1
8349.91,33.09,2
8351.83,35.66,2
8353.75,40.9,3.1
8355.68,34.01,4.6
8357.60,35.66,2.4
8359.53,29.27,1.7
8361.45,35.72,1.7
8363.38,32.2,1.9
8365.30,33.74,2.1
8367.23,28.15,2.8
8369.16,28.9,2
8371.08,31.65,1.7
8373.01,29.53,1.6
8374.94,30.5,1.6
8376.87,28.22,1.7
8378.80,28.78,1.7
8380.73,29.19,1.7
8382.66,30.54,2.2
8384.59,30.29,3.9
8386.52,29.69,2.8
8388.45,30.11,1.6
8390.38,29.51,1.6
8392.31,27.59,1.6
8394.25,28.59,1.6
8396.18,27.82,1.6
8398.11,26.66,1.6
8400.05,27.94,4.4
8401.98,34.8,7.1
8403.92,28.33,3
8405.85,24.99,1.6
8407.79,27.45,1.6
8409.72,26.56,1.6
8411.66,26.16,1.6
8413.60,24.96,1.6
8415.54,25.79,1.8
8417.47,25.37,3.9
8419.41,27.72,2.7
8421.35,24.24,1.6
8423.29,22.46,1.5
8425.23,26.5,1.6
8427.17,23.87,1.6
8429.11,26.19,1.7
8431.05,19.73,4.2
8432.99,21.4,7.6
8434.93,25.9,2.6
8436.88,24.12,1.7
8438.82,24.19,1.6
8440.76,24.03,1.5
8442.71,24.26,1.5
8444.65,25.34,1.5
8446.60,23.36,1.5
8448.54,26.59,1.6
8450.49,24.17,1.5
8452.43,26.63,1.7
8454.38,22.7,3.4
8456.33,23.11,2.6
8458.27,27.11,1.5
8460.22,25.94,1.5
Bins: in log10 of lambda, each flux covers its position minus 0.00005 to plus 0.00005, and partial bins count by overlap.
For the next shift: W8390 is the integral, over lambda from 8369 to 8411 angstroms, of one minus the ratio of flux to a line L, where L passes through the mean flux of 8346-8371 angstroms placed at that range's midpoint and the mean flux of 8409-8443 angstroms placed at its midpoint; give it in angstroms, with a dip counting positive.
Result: 0.4 angstroms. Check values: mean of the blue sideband 33.4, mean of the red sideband 24.6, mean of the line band 29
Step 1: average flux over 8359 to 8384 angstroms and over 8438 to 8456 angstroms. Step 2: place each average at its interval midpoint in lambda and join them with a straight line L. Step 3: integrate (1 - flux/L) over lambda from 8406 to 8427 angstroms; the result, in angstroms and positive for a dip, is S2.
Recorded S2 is 1.0 angstroms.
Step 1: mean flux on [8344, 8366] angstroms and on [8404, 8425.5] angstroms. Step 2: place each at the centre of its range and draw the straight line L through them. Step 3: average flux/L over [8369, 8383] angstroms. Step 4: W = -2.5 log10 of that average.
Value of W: 0.06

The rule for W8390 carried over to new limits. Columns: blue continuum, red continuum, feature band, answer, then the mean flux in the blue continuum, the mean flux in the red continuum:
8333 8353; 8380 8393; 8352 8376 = -1.42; 31.8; 29.6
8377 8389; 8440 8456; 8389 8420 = 0.48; 29.7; 24.6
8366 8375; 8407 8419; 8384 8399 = -0.42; 29.8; 26.1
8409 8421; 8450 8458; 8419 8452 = 1.08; 26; 24.4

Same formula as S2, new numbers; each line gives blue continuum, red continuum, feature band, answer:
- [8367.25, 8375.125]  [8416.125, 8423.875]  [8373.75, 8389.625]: -0.5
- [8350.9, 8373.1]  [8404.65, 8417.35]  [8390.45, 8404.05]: -0.5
